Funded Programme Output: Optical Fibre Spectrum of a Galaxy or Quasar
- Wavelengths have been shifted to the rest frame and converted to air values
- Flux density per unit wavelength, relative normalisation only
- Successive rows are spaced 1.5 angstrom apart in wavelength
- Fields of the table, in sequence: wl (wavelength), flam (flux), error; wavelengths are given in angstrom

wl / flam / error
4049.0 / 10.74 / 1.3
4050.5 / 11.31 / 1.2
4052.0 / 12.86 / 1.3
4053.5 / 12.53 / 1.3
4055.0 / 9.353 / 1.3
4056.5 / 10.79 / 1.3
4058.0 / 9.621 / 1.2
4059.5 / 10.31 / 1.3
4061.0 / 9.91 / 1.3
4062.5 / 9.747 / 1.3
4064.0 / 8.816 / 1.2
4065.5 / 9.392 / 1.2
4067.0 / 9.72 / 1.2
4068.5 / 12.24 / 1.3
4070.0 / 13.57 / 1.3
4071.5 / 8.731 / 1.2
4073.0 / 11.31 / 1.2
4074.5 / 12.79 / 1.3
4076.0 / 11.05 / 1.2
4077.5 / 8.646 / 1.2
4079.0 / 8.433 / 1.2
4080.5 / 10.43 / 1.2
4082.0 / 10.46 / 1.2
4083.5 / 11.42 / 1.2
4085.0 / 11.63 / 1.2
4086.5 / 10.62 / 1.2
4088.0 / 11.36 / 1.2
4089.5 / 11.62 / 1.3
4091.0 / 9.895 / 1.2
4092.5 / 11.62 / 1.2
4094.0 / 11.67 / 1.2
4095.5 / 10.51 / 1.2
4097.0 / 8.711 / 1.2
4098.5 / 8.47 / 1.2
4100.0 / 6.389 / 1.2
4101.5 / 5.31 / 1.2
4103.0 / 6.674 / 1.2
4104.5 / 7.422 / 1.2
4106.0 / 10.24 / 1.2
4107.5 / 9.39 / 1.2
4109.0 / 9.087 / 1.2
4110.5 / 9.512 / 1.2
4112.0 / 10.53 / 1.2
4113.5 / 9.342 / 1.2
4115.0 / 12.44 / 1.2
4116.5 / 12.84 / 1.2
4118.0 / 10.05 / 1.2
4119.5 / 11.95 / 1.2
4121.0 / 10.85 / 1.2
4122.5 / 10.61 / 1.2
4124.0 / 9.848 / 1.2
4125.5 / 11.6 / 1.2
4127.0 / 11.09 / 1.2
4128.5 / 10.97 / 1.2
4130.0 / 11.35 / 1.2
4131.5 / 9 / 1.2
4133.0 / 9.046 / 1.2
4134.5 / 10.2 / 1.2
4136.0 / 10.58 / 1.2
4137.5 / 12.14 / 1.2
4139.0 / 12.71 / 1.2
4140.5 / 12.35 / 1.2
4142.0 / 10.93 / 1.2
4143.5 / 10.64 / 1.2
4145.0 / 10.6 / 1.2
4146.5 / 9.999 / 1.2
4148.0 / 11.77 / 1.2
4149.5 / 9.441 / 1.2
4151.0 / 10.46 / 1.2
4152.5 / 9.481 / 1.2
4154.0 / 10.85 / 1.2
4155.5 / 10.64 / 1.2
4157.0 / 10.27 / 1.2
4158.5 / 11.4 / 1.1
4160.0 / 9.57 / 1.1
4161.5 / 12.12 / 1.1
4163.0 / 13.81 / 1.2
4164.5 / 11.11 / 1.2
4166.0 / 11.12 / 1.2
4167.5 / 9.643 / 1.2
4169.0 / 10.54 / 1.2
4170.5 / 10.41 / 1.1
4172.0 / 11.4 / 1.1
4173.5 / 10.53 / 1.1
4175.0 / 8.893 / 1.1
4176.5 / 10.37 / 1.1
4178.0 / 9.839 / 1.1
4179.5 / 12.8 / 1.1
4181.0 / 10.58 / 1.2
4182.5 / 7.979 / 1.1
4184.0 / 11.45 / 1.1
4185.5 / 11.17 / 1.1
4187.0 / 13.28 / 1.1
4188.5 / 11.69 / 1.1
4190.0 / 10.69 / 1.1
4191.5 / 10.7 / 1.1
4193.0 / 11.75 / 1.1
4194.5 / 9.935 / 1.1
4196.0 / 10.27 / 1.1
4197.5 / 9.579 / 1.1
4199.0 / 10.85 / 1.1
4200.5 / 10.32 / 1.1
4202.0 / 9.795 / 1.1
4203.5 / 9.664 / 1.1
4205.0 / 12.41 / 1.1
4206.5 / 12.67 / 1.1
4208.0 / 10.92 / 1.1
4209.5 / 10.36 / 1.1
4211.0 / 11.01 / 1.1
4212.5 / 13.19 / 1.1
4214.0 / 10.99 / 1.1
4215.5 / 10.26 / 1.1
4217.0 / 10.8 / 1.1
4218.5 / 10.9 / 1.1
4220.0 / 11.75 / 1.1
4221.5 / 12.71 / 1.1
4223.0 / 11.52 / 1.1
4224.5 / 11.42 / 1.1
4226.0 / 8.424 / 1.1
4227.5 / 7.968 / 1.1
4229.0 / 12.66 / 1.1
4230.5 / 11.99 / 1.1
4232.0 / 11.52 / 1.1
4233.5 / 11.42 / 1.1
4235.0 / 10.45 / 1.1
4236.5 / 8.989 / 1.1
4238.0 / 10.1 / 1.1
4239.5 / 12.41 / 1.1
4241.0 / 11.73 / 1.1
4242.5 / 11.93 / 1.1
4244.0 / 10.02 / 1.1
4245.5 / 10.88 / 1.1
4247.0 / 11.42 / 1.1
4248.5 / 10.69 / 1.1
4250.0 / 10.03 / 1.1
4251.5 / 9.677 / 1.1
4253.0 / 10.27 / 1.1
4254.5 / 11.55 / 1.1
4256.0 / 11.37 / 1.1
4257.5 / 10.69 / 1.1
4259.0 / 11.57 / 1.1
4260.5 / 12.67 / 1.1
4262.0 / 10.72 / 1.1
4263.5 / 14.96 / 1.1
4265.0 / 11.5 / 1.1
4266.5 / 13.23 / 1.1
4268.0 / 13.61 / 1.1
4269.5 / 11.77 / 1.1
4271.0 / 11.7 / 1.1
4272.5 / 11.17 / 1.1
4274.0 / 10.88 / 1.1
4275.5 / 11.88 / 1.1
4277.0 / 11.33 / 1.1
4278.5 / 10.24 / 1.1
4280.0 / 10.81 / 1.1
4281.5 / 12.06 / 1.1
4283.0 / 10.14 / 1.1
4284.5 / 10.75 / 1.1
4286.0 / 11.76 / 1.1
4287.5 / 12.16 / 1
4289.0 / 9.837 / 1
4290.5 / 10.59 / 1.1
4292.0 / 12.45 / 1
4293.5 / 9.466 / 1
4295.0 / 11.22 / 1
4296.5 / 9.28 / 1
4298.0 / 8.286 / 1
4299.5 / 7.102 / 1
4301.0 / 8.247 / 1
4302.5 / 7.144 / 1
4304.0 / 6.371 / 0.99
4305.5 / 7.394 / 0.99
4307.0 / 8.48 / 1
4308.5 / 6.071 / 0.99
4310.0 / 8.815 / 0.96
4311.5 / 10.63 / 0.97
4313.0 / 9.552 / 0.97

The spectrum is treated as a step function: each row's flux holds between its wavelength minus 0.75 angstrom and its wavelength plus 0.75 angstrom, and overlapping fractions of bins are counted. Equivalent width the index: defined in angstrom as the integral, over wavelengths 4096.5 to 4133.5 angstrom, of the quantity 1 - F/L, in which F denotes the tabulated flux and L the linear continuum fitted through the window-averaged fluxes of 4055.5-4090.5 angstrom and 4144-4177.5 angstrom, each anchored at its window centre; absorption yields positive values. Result 3.0 angstrom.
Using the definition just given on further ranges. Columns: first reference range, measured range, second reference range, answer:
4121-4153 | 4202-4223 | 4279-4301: -1.5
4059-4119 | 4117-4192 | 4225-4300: -2.9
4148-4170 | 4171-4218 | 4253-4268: 1.6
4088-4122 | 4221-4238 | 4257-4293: 0.5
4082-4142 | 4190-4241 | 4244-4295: 0.2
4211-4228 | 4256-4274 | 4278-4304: -3.0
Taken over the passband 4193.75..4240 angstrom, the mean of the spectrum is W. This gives 10.9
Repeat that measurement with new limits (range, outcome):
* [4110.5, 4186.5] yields 10.8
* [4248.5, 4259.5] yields 10.7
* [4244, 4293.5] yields 11.3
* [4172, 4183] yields 10.3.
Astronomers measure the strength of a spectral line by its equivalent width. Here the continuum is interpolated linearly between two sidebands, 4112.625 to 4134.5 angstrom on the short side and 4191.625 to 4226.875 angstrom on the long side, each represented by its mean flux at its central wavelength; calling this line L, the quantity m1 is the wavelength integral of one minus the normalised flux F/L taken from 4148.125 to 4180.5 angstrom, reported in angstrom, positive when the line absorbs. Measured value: 0.4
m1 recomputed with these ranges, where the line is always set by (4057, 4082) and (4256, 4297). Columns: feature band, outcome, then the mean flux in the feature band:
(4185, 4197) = -0.2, 11.2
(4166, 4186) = 0.8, 10.4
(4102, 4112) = 1.7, 8.77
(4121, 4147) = -0.4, 10.8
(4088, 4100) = 0.3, 10.2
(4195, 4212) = 0.5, 10.7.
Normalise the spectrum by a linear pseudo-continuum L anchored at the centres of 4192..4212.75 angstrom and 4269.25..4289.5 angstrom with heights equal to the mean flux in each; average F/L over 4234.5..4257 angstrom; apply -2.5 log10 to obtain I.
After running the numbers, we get 0.03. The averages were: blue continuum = 10.9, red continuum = 11.2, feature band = 10.8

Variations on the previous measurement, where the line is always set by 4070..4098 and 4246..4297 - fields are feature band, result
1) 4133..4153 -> 0.00 mag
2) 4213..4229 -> 0.03 mag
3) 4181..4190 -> 0.00 mag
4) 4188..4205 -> 0.05 mag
